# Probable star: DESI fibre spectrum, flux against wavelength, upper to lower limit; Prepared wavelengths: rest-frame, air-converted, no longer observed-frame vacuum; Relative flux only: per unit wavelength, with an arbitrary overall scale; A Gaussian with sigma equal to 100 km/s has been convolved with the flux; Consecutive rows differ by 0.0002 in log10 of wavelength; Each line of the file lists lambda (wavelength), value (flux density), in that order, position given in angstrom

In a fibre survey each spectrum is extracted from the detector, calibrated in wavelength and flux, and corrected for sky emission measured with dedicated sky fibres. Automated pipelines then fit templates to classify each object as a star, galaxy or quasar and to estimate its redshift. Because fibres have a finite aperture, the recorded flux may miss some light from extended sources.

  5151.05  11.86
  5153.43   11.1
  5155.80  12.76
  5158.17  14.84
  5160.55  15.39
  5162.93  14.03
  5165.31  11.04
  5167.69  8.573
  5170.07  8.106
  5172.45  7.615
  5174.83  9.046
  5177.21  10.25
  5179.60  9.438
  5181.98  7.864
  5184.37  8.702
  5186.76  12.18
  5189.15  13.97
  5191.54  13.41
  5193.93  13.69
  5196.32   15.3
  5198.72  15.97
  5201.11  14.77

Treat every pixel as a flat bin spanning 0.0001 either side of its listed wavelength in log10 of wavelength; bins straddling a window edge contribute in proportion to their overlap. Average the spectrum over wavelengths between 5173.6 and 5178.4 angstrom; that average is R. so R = 9.64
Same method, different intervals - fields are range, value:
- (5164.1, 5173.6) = 8.85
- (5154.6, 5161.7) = 14.3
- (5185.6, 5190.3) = 13.1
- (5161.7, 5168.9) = 11.2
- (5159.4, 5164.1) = 14.7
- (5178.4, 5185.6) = 8.68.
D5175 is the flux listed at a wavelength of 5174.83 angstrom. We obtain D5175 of 9.046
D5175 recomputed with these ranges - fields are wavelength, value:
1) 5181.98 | 7.864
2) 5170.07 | 8.106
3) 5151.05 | 11.86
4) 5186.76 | 12.18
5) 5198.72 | 15.97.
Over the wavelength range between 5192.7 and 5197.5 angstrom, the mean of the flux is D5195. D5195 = 14.5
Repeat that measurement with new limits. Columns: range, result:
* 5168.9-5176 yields 8.26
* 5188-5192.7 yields 13.7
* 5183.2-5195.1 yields 12.4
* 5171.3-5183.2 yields 8.85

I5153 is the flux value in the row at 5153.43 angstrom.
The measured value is 11.1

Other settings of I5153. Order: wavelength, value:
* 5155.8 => 12.76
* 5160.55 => 15.39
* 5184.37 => 8.702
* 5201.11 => 14.77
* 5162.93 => 14.03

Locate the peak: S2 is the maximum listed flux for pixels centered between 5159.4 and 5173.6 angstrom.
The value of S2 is 15.39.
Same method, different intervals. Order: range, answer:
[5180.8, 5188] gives 12.18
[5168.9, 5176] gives 9.046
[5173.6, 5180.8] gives 10.25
